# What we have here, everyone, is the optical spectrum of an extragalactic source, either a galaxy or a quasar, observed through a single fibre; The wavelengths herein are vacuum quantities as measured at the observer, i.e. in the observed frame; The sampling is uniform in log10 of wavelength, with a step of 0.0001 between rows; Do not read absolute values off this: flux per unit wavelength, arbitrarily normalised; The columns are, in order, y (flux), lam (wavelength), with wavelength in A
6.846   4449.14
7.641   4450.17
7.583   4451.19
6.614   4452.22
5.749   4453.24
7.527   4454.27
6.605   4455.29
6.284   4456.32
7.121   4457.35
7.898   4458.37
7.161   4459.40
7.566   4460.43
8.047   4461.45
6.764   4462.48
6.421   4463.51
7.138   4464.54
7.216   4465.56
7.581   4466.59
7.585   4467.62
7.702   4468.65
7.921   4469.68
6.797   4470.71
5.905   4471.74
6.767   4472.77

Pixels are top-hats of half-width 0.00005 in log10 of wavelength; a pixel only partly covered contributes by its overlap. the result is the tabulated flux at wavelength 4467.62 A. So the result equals 7.585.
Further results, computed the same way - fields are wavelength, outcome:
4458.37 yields 7.898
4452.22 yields 6.614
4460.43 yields 7.566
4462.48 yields 6.764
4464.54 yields 7.138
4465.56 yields 7.216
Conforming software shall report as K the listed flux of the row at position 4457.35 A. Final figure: 7.121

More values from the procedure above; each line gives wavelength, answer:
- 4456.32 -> 6.284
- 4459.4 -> 7.161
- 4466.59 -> 7.581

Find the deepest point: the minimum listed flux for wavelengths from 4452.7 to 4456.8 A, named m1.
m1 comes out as 5.749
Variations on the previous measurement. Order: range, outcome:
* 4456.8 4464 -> 6.421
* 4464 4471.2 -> 6.797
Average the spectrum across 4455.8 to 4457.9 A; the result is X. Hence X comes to 6.72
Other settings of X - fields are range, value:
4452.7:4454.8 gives 6.66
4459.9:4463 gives 7.45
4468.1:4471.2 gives 7.47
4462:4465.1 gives 6.79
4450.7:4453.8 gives 6.64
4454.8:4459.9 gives 7.01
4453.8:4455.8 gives 7.08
